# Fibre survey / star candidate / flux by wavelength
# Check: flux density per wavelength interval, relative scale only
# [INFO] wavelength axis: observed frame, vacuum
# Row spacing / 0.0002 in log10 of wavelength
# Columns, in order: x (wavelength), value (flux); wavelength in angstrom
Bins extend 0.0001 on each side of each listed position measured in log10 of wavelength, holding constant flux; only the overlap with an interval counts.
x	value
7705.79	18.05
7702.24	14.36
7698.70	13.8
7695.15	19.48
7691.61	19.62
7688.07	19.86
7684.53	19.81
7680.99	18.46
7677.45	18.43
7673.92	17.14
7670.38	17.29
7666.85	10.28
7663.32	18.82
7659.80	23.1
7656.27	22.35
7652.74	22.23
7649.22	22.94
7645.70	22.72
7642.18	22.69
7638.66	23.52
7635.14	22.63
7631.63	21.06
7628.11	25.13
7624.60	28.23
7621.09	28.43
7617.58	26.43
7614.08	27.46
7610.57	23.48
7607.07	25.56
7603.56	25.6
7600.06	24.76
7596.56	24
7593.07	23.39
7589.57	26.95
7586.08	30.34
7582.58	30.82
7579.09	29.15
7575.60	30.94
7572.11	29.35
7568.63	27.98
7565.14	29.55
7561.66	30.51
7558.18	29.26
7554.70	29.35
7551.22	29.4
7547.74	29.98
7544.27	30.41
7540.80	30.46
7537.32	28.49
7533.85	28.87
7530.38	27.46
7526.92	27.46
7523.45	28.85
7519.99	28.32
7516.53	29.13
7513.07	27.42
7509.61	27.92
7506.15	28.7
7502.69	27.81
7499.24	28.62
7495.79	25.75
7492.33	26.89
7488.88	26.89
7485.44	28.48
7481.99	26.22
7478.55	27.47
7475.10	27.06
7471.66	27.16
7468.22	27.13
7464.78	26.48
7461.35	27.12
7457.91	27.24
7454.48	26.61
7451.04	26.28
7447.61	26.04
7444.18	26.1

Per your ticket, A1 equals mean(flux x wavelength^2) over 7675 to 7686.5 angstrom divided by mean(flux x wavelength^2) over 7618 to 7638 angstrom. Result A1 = 0.8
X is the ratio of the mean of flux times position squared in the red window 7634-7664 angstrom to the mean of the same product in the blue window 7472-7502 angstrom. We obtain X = 0.86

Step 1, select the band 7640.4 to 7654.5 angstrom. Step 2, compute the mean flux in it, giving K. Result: 22.7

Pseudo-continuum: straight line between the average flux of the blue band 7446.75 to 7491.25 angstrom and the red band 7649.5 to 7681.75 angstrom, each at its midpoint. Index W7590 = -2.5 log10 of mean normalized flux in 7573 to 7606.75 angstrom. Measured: -0.233 mag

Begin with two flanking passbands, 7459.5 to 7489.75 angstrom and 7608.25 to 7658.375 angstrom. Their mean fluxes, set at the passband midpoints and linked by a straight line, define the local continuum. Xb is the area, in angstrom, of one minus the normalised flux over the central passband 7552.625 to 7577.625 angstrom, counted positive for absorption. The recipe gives -4.00 angstrom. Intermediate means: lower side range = 27.1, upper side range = 24.2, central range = 29.6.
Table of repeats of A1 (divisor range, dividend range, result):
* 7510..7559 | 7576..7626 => 0.95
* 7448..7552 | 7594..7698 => 0.82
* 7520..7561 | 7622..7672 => 0.77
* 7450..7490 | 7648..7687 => 0.75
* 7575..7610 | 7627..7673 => 0.79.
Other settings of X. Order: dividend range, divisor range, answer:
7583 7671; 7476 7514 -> 0.90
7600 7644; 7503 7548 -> 0.89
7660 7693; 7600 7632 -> 0.71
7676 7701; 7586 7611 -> 0.74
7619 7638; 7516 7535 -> 0.91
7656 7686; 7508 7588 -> 0.64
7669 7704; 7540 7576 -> 0.62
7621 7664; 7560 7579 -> 0.80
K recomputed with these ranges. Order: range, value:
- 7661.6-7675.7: 15.9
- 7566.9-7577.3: 29.4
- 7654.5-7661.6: 22.7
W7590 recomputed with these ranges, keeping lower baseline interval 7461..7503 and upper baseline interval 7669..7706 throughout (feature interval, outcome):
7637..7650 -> -0.160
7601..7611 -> -0.164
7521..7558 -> -0.185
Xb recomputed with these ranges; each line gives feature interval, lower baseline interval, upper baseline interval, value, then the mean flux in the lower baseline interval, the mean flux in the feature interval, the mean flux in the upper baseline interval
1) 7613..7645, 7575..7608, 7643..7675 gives -2.6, 27.1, 24.9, 19.8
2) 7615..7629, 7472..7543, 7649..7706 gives -3.7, 27.9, 27.2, 18.5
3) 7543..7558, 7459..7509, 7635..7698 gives -3.1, 27.3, 29.7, 19.9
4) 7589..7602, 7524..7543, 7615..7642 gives 0.8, 28.6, 24.6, 25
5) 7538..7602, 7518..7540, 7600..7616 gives -4.3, 28.3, 28.7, 25.4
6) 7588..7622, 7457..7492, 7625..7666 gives -2.9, 27.1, 25.5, 22.4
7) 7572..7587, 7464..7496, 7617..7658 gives -3.1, 27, 30.2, 24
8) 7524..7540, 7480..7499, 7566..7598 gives -0.4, 27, 28.3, 28.2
